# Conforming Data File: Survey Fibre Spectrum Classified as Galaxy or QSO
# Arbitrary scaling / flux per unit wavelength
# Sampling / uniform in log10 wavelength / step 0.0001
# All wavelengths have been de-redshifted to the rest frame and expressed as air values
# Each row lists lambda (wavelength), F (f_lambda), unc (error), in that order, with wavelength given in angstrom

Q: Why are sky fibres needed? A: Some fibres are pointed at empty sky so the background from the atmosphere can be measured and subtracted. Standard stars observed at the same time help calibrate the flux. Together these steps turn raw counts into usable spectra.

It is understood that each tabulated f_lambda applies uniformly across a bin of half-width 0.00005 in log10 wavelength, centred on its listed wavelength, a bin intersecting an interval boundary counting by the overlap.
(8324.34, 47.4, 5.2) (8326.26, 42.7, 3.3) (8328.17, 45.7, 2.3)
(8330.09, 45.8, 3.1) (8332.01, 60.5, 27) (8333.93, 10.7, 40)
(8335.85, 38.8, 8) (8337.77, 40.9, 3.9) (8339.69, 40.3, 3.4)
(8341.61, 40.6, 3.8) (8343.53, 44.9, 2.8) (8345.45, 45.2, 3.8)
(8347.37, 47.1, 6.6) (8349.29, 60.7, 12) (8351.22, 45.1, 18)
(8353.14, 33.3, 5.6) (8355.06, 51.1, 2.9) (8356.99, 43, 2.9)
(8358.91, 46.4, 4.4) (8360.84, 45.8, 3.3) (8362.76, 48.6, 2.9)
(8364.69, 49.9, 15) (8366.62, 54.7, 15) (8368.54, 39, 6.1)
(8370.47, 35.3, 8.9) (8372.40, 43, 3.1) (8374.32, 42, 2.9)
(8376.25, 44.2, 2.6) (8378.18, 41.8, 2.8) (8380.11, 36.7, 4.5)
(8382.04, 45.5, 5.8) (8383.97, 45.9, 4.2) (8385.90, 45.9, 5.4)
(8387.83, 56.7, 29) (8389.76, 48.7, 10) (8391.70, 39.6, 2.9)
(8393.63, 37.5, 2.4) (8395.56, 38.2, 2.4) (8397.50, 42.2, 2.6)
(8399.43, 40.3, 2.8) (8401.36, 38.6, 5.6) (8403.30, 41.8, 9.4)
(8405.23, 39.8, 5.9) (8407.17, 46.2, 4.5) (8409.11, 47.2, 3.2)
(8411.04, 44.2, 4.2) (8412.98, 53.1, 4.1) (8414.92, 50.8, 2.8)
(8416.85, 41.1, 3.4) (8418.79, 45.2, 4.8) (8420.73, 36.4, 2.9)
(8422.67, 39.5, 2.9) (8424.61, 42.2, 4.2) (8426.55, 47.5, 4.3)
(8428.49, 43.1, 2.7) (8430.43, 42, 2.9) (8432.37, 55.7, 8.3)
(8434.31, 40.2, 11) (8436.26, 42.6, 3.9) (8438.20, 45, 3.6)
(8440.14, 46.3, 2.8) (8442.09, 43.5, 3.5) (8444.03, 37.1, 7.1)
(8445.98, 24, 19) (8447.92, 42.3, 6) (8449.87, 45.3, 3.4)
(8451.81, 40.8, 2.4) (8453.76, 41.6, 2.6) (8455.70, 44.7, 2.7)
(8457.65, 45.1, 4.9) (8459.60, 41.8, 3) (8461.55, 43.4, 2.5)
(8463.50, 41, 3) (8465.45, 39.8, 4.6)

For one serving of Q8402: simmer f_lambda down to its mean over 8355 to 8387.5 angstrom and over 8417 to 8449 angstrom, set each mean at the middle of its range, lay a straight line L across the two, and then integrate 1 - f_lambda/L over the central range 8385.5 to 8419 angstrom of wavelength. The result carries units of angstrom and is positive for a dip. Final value -0.7 angstrom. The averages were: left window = 44.7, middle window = 44.2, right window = 42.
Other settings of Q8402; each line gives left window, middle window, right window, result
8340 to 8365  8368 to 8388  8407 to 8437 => 1.20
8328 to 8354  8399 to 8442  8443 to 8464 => -2.92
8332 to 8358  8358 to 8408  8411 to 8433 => 0.01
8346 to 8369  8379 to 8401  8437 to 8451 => 0.73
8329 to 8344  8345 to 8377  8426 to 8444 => -3.33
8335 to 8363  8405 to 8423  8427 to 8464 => -0.62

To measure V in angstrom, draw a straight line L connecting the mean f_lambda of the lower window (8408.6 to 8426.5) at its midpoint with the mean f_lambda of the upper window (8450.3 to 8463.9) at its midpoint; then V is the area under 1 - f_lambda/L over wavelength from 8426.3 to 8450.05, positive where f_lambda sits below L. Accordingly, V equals 0.7 angstrom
